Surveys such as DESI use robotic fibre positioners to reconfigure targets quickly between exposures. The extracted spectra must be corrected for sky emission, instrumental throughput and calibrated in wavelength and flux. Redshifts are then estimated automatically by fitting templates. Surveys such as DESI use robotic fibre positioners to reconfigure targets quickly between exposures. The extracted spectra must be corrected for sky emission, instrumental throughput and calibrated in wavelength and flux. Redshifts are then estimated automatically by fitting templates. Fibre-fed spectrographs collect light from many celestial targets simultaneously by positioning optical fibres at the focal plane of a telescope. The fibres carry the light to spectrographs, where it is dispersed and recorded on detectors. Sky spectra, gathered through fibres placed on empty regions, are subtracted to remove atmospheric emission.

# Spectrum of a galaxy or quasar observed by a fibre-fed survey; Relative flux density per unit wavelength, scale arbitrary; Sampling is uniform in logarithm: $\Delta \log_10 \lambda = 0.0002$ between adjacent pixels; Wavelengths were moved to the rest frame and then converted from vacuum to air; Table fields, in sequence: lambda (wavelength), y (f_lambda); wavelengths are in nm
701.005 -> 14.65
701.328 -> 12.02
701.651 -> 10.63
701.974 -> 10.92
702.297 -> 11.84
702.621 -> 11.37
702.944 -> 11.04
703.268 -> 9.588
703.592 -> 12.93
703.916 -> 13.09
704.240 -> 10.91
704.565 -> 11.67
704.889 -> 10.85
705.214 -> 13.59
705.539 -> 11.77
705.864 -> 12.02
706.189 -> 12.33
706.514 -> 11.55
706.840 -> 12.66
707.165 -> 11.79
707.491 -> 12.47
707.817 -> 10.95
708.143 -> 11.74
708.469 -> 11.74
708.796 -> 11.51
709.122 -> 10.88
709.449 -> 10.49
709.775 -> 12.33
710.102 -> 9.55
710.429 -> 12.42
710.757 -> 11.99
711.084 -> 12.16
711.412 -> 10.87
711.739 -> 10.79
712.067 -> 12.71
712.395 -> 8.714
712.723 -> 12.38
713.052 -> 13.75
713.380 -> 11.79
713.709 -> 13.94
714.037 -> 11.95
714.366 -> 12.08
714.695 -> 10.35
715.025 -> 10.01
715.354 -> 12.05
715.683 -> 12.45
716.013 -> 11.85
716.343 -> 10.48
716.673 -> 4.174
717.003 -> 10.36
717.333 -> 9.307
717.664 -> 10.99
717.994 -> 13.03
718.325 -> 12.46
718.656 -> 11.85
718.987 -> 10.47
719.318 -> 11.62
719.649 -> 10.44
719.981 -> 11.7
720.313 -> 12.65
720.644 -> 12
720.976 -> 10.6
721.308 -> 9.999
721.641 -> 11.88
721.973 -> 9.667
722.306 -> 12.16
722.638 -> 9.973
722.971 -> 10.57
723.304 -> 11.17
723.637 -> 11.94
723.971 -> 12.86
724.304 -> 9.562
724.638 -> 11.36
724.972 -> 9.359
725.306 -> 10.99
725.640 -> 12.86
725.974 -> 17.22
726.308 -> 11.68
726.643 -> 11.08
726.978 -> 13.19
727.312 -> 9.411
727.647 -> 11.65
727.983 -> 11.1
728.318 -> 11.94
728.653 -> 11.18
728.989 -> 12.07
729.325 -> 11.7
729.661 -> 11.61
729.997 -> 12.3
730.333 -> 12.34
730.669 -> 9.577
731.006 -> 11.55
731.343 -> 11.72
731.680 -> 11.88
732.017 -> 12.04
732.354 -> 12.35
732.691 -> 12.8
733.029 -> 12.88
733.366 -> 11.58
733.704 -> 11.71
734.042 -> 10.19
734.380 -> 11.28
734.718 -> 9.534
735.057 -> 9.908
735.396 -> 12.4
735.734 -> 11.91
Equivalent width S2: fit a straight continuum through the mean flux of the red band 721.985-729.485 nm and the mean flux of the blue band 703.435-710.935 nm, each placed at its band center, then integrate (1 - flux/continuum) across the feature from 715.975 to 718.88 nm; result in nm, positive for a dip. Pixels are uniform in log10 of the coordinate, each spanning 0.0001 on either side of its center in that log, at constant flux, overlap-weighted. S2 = 0.30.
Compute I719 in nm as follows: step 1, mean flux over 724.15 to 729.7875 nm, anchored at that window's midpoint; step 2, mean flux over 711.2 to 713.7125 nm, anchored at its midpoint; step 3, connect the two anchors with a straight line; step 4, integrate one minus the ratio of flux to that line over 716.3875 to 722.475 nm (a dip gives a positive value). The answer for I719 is 0.44 nm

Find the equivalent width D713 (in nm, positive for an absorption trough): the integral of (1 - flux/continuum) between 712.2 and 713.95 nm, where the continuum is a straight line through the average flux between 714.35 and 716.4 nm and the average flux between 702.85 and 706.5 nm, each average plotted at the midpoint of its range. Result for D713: -0.11 nm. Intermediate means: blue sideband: 11.8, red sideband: 11.3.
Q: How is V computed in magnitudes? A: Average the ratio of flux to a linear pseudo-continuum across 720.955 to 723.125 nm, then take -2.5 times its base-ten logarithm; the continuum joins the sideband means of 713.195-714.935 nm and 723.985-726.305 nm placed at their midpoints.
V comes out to 0.12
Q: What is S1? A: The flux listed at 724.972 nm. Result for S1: 9.359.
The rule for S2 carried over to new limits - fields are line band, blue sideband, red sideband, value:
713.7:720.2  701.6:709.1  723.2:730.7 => 0.376 nm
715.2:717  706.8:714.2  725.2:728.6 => 0.249 nm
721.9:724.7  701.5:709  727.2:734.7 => 0.130 nm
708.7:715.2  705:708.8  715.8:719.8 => -0.103 nm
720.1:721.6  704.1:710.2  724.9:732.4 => 0.047 nm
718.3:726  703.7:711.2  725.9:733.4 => 0.323 nm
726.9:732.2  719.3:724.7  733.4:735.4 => -0.310 nm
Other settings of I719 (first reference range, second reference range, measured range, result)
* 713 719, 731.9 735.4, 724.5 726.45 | -0.159 nm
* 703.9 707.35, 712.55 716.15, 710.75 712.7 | 0.130 nm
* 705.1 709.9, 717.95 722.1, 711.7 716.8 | 0.139 nm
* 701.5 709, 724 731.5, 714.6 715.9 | 0.042 nm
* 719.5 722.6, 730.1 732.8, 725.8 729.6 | -0.148 nm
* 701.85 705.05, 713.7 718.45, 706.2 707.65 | -0.109 nm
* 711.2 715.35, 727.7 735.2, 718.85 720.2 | 0.054 nm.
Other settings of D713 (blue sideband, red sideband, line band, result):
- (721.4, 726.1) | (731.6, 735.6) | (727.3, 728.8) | 0.04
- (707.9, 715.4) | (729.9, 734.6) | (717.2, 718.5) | 0.01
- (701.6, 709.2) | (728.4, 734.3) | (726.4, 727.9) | 0.05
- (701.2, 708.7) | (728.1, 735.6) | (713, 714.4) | -0.12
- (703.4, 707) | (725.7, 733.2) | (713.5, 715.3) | 0.05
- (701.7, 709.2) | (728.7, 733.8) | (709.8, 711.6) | 0.04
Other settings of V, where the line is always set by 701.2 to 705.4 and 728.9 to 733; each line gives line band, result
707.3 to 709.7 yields 0.02 mag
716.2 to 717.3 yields 0.36 mag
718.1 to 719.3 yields 0.01 mag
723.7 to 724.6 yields 0.05 mag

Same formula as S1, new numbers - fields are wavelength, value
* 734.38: 11.28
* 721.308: 9.999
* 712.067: 12.71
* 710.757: 11.99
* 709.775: 12.33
